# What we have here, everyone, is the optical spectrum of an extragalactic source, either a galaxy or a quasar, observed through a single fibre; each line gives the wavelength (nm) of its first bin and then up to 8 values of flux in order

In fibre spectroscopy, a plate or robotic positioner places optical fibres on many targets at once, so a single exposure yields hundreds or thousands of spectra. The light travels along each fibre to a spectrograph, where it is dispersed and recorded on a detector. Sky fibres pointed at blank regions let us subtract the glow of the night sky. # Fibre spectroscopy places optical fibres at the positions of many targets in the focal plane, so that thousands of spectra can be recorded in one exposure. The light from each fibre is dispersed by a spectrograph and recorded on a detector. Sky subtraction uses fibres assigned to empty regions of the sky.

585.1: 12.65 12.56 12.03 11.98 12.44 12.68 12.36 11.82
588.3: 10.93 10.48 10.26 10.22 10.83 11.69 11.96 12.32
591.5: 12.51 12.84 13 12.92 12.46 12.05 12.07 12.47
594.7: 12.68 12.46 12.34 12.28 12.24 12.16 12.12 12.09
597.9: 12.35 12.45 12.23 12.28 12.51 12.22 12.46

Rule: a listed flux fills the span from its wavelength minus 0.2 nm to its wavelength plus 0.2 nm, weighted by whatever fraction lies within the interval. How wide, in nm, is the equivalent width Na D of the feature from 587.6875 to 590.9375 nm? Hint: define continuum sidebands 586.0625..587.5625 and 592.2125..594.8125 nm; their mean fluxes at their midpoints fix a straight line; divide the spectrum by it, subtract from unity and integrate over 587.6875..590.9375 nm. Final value 0.358 nm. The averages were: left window 12.4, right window 12.5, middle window 11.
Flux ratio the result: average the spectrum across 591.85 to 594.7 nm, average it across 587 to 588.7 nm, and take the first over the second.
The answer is 1.1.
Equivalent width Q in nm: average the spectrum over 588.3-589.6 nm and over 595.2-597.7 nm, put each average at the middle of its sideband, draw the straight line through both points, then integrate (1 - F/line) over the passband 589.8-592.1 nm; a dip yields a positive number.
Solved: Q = -0.25 nm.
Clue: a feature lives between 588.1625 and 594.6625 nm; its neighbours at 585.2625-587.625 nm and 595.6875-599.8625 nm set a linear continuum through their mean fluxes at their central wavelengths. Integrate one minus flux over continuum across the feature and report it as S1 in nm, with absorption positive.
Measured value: 0.25 nm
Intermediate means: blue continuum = 12.3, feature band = 11.8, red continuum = 12.3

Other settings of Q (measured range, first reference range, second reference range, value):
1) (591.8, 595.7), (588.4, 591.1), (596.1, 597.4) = -0.29 nm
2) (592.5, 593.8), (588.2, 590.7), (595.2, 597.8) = -0.10 nm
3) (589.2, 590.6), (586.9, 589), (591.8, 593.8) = 0.12 nm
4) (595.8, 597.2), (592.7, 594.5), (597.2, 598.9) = 0.01 nm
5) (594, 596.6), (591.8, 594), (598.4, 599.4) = 0.01 nm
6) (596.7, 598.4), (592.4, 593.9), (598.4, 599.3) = 0.01 nm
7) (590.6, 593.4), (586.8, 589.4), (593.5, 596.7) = -0.15 nm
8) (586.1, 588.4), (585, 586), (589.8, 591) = 0.01 nm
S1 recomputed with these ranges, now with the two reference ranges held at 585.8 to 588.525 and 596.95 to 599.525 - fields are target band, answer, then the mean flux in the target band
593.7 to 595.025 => -0.02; 12.4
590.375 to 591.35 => 0.00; 12.1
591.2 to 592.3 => -0.05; 12.7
